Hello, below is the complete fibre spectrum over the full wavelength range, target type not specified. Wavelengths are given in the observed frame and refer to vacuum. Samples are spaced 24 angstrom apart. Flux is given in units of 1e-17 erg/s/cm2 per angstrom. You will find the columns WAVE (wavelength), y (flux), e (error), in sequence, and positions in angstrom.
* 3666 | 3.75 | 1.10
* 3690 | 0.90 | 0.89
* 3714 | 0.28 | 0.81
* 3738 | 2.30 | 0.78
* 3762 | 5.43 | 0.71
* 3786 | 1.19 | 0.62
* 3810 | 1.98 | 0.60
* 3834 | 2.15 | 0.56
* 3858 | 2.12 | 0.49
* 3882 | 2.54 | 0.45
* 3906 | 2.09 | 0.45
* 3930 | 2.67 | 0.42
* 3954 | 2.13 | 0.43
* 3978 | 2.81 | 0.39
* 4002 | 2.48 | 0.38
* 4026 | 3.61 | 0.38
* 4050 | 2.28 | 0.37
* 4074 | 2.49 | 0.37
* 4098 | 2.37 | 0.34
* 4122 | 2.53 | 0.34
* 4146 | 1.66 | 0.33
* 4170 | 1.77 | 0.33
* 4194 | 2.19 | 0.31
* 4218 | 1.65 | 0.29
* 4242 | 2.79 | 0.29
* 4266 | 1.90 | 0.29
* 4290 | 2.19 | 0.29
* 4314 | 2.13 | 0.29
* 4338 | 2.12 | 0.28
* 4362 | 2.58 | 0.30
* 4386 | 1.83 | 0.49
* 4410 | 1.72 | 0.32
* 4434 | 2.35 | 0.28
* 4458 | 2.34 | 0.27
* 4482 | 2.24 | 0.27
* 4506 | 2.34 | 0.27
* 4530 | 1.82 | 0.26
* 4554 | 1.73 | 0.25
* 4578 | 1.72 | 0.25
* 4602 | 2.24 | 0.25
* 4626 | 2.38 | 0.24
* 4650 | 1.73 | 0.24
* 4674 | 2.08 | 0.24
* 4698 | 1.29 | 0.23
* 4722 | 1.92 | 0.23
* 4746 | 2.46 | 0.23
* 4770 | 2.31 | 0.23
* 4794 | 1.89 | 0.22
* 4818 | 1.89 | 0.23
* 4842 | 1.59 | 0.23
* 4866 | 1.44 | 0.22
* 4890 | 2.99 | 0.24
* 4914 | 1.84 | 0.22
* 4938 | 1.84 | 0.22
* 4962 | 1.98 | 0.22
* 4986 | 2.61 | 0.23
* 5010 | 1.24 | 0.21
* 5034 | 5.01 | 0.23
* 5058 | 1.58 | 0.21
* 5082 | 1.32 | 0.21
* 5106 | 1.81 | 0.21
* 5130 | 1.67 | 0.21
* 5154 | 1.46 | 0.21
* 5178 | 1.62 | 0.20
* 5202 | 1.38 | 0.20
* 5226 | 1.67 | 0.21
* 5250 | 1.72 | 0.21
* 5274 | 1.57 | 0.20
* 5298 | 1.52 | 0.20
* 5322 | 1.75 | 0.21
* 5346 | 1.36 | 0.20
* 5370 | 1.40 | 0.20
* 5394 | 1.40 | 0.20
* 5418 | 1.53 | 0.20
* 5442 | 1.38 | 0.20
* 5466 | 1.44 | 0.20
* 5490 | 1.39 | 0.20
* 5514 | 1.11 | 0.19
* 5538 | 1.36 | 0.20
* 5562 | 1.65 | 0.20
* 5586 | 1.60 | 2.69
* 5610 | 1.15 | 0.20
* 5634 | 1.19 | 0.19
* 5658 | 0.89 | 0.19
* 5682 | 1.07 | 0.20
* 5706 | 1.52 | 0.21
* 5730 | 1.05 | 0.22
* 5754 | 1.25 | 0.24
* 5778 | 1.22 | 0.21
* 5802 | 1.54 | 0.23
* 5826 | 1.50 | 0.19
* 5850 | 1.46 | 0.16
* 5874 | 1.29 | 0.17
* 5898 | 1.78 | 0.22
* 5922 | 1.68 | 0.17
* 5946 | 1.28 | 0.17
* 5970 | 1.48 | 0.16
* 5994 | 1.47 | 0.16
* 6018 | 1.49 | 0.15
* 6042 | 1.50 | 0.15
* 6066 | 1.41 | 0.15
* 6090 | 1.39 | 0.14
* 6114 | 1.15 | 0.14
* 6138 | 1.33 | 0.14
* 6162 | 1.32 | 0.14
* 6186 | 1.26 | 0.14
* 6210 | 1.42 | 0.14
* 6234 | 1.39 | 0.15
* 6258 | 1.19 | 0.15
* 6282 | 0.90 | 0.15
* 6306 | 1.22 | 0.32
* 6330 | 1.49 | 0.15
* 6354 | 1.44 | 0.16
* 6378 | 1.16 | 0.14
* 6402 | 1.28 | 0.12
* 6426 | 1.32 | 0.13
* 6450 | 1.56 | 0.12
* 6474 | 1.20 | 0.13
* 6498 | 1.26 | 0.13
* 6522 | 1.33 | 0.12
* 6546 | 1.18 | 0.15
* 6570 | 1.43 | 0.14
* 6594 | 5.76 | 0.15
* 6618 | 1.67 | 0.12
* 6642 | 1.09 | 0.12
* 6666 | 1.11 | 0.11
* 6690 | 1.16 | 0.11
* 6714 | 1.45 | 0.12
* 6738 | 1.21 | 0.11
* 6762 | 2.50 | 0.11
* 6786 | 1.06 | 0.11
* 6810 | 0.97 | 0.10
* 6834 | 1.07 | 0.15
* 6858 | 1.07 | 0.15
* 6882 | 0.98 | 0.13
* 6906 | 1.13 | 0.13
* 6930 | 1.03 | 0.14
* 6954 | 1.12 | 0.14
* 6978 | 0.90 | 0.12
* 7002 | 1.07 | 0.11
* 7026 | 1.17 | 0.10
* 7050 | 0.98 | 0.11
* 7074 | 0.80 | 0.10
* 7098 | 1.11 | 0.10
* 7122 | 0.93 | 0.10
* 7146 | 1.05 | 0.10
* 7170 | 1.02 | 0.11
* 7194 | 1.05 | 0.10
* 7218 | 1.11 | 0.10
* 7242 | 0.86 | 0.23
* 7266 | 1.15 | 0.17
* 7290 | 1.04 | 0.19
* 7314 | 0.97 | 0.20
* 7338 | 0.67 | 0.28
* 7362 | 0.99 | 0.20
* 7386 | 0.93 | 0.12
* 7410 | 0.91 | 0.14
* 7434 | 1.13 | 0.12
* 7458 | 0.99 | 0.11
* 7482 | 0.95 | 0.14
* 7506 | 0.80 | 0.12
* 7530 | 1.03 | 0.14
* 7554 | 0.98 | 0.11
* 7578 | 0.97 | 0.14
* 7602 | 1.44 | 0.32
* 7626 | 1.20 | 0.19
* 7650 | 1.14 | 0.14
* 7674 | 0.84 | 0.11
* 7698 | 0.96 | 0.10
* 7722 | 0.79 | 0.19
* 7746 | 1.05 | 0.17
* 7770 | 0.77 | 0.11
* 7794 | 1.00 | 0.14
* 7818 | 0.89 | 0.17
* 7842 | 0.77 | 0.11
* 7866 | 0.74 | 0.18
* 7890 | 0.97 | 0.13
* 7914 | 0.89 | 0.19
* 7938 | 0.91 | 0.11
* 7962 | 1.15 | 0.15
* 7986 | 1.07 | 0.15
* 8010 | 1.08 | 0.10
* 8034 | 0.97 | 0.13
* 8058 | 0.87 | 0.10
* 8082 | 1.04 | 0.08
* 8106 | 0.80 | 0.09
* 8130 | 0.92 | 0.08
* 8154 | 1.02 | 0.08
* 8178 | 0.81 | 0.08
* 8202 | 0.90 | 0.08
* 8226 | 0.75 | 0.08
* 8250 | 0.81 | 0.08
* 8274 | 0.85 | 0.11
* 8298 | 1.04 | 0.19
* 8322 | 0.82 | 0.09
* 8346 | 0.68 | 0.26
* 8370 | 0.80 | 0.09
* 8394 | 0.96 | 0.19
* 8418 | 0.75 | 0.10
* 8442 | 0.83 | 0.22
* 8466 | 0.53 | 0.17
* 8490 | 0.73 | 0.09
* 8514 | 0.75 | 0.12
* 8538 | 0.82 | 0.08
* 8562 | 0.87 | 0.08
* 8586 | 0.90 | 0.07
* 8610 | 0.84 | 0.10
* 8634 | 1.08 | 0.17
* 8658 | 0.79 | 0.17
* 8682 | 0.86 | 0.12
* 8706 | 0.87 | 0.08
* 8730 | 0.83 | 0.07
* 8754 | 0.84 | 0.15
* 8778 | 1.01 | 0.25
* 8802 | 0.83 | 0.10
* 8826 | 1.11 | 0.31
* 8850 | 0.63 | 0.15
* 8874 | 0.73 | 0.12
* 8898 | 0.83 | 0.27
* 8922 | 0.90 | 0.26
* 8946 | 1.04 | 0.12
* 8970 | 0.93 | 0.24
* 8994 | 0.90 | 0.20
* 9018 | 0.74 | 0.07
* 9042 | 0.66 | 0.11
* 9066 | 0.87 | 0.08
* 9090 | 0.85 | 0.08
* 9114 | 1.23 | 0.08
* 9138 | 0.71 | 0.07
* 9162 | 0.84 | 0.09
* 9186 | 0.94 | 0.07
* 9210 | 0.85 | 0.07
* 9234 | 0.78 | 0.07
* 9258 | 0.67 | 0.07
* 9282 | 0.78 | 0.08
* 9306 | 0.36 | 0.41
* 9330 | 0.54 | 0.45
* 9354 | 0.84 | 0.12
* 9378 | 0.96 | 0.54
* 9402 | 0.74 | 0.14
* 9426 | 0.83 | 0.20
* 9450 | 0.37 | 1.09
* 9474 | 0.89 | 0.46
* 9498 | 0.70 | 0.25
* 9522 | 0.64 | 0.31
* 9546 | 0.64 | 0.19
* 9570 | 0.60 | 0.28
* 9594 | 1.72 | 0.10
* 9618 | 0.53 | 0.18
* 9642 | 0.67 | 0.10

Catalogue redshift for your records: 0.006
